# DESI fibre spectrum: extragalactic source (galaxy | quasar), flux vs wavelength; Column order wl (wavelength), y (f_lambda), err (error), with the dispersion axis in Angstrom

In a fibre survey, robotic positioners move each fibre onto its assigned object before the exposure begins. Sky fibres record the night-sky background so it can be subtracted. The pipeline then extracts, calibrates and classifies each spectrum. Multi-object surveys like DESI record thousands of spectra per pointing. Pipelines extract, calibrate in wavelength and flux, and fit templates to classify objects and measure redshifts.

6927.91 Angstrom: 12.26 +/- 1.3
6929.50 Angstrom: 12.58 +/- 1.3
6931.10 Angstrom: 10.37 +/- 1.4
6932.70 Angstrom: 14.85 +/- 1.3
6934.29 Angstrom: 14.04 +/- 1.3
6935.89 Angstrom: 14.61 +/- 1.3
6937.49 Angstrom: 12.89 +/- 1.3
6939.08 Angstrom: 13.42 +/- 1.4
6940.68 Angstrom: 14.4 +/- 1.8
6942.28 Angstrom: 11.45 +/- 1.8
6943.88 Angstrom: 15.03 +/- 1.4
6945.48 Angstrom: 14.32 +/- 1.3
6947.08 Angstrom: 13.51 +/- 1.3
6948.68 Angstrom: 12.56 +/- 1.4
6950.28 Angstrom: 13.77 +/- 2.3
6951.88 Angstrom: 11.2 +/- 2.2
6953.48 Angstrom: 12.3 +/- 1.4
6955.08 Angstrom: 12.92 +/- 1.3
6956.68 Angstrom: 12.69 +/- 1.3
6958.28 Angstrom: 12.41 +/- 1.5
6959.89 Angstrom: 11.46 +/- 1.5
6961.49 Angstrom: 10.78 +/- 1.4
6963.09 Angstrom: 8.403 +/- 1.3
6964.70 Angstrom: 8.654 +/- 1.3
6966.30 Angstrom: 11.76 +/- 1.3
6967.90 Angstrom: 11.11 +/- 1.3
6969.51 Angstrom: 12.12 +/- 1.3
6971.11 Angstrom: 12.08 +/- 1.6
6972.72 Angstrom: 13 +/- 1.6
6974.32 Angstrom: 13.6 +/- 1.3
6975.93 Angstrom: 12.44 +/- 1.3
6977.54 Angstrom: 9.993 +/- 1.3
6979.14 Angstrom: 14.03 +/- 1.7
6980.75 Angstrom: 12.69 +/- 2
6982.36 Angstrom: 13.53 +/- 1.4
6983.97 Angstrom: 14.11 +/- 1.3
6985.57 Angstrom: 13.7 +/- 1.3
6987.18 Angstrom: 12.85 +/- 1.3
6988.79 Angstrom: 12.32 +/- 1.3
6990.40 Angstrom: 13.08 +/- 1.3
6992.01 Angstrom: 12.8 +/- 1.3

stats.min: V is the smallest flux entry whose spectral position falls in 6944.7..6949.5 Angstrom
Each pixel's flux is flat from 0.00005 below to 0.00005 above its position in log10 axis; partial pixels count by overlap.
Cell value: 12.56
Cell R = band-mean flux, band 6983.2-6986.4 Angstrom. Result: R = 13.9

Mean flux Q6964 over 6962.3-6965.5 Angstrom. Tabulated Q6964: 8.52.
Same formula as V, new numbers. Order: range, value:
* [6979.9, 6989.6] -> 12.32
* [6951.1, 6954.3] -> 11.2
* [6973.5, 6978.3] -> 9.993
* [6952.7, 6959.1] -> 12.3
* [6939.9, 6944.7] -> 11.45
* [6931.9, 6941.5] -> 12.89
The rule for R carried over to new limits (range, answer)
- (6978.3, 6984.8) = 13.6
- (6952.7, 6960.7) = 12.4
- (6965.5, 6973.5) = 12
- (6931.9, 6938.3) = 14.1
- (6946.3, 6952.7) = 12.8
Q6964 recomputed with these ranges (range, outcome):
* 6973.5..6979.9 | 12.5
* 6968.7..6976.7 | 12.6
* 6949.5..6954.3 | 12.4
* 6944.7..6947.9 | 13.9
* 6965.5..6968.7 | 11.5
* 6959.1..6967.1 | 10.2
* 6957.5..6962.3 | 11.5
